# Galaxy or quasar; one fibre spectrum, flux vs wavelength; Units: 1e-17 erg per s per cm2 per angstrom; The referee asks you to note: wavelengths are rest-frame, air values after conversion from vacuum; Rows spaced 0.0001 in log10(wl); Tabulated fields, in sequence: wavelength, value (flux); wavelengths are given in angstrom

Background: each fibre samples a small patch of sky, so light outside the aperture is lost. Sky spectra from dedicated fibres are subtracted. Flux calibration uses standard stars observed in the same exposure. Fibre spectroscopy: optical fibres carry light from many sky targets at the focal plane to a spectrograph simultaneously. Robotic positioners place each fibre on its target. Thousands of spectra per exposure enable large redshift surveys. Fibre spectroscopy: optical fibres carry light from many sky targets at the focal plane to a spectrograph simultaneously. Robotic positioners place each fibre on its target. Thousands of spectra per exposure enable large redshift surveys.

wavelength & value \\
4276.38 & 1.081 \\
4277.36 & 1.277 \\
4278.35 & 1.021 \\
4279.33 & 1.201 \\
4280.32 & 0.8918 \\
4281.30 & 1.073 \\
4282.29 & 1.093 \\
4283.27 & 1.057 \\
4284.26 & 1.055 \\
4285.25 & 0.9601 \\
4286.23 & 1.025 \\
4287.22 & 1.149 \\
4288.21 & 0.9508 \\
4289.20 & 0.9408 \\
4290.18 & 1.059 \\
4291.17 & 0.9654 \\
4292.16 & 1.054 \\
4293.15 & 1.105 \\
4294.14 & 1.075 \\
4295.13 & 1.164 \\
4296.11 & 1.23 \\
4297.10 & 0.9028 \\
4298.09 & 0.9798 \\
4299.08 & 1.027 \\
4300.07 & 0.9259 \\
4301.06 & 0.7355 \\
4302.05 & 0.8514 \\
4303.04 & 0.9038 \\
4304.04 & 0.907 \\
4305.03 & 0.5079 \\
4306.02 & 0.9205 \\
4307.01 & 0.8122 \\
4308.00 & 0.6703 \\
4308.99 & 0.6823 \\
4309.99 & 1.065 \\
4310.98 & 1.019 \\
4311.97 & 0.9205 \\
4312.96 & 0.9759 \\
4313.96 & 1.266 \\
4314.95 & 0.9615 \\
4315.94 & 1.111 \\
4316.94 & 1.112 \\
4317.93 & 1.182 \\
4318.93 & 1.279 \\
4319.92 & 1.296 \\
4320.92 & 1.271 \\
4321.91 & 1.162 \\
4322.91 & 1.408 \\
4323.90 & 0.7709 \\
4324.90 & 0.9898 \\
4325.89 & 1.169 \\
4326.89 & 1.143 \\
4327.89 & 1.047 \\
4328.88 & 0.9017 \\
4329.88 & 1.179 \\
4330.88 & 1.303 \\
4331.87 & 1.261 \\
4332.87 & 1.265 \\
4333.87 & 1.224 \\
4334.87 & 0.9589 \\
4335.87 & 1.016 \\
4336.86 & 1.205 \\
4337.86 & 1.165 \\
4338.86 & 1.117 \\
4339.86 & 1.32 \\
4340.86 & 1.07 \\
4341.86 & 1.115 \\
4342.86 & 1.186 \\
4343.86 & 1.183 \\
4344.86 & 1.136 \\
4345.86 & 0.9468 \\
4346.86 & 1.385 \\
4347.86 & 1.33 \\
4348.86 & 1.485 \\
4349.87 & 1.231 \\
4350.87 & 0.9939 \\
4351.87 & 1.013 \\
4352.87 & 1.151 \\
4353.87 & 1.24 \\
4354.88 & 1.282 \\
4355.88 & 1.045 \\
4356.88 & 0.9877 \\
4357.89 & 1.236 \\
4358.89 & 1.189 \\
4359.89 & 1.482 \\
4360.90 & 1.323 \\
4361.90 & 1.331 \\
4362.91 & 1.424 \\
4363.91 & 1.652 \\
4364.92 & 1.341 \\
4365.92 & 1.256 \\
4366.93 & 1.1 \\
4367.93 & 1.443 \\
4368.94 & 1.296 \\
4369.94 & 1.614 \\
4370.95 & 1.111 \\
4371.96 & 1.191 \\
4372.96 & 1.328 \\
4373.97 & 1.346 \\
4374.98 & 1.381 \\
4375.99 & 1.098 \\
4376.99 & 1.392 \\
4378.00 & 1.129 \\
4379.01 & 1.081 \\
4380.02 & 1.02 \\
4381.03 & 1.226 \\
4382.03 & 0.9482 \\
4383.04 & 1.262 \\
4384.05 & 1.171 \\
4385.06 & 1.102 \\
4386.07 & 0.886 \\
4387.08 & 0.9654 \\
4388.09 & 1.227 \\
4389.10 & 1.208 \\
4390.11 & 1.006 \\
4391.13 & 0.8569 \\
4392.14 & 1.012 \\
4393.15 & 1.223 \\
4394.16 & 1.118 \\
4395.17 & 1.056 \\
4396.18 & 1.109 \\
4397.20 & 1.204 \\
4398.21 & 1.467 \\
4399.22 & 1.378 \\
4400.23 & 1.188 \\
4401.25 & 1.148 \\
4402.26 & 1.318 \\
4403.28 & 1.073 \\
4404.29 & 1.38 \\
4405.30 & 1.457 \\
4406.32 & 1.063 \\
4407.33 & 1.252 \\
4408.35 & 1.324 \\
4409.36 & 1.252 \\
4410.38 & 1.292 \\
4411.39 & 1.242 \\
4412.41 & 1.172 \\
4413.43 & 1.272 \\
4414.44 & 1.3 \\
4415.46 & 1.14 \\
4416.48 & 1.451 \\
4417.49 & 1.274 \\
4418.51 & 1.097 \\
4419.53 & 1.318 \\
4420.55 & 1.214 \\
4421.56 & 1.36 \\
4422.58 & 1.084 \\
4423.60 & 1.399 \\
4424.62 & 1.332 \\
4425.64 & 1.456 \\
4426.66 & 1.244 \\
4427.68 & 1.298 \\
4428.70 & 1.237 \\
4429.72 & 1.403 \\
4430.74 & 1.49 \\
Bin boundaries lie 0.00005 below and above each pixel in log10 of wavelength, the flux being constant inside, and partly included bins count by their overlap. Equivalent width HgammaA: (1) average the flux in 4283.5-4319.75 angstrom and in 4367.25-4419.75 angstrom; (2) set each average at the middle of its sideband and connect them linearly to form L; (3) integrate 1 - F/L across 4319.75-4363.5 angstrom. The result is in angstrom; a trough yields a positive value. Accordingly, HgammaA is -3.9 angstrom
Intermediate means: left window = 0.988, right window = 1.21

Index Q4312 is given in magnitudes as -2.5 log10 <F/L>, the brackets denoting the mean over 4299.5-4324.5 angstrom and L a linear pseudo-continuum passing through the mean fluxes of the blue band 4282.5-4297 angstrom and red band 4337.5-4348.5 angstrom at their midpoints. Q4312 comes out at 0.12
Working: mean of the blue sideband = 1.05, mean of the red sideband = 1.18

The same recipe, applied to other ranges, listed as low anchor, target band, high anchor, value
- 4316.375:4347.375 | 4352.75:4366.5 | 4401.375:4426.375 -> -0.079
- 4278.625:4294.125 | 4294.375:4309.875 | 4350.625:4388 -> 0.204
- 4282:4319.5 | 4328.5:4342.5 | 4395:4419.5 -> -0.076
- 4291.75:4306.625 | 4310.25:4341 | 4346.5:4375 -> -0.039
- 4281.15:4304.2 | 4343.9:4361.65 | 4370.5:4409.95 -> -0.086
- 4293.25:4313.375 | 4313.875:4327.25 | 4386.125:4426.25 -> -0.186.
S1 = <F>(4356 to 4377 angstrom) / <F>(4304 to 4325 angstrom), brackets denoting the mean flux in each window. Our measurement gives 1.28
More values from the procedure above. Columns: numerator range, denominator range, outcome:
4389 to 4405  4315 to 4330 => 1.04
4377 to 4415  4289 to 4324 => 1.16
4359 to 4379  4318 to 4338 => 1.15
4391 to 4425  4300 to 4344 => 1.17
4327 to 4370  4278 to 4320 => 1.22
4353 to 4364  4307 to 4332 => 1.18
